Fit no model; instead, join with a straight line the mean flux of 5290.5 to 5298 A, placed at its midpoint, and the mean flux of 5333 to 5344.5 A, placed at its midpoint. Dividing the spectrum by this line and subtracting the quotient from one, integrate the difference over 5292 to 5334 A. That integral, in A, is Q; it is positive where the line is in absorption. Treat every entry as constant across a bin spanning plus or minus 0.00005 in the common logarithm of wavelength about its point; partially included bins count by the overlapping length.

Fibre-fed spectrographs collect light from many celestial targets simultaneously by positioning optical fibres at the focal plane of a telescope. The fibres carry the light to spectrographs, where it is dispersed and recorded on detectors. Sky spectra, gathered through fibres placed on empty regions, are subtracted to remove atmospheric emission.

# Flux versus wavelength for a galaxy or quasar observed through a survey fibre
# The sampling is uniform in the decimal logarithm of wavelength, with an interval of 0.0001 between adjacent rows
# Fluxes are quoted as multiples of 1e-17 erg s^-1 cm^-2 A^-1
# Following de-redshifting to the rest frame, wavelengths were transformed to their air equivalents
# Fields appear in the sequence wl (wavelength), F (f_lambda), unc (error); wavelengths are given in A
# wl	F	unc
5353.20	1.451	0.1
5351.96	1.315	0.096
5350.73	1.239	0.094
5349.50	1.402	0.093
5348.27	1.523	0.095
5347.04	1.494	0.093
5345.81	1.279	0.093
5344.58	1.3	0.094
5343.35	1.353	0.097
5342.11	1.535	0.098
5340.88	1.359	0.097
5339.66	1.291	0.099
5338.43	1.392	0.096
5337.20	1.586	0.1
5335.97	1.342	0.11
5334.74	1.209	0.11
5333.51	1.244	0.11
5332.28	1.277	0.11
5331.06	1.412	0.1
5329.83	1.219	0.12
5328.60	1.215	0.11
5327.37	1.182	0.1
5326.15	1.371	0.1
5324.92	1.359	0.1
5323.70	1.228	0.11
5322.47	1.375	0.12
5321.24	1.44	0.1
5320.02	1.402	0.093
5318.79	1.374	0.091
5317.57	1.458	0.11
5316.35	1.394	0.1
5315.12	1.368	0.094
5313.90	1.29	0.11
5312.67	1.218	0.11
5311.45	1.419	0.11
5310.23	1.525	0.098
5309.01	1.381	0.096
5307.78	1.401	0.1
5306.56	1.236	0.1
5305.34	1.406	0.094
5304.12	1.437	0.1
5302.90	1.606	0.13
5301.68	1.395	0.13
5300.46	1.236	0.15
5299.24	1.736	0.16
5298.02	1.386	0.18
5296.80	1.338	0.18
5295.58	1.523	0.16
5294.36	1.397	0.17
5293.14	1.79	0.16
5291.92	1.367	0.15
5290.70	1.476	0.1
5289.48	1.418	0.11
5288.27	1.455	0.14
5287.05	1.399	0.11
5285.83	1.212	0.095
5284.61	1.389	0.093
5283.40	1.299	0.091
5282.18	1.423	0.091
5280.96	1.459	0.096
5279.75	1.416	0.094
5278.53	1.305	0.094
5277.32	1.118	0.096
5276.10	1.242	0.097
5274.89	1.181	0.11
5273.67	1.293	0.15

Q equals 1.3 A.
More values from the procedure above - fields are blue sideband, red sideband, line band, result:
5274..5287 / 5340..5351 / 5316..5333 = 0.4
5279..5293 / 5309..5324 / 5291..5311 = -0.8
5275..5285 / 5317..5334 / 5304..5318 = -0.5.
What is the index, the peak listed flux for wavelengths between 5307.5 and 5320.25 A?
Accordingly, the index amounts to 1.525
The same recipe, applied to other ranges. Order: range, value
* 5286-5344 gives 1.79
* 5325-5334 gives 1.412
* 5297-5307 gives 1.736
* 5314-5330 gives 1.458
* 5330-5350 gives 1.586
